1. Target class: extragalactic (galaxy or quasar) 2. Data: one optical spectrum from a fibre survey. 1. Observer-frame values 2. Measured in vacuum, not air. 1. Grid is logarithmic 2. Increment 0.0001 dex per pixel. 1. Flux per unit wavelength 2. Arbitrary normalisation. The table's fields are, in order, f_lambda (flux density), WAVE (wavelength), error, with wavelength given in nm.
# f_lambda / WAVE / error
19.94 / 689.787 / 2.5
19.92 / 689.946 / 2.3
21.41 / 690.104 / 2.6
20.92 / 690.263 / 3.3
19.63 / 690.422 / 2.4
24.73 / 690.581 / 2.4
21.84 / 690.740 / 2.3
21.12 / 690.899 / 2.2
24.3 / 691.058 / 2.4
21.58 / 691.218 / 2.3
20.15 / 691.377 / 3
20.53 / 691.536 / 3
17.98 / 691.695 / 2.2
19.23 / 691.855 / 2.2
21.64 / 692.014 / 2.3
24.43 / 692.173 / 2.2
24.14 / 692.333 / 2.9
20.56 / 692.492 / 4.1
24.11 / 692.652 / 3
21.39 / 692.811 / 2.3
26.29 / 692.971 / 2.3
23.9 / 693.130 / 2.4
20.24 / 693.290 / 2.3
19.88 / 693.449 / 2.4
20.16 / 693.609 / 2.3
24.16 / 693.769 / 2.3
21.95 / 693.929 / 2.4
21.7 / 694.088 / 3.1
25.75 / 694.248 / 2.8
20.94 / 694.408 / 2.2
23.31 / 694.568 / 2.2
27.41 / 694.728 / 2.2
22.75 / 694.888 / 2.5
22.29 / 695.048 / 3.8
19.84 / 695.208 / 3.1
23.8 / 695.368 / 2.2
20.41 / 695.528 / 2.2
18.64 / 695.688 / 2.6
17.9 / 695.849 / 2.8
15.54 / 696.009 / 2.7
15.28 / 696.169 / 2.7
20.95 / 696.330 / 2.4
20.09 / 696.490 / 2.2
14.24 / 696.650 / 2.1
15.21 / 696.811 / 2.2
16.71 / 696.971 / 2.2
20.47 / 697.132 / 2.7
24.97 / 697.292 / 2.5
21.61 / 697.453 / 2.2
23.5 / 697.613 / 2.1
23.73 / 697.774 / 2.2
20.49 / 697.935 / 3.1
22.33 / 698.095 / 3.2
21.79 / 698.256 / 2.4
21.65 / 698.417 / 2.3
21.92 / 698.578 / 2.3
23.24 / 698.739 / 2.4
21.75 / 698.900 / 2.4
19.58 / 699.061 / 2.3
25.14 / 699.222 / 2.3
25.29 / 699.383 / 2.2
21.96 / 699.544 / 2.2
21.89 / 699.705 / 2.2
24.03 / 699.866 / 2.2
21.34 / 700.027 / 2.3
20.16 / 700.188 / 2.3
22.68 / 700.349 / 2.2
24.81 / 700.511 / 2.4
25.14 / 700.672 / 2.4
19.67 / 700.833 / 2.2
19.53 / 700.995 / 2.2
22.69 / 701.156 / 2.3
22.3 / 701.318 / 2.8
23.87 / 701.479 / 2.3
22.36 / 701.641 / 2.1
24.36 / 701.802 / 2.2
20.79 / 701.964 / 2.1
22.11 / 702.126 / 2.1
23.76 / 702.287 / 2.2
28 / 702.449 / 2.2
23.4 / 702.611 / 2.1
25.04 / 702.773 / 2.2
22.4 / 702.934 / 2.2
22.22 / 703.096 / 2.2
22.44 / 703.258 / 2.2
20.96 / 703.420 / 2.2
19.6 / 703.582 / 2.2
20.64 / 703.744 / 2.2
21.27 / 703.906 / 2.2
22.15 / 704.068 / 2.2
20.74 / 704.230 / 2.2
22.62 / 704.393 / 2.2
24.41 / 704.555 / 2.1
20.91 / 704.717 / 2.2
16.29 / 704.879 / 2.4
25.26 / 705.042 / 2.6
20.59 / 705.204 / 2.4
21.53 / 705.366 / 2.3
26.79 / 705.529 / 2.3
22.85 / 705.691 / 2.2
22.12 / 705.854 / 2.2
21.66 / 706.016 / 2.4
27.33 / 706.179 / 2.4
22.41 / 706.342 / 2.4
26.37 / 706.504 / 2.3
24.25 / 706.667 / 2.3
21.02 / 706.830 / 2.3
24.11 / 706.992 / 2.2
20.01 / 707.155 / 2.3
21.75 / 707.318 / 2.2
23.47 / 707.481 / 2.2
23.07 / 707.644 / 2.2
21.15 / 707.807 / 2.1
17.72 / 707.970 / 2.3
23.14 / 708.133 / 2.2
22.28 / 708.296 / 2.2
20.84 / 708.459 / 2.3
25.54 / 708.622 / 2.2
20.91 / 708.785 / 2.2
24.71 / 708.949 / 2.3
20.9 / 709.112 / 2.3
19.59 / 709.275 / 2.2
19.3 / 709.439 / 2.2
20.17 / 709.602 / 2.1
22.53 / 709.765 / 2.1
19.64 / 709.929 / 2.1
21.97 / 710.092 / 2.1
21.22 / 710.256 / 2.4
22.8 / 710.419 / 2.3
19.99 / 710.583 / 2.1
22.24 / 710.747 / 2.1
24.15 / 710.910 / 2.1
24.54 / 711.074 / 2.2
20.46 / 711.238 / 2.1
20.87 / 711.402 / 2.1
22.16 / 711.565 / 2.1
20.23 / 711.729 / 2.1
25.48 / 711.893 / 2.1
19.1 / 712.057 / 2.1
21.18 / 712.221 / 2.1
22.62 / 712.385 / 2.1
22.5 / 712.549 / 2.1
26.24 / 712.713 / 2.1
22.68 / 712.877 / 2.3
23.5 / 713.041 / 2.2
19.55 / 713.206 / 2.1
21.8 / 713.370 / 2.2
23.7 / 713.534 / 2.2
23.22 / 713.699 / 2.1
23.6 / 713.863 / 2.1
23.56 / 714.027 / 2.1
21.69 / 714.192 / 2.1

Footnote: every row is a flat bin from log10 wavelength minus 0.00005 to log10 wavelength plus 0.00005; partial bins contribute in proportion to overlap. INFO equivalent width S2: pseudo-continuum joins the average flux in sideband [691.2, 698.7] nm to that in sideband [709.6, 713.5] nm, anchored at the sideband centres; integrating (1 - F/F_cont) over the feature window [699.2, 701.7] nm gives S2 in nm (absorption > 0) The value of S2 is -0.13 nm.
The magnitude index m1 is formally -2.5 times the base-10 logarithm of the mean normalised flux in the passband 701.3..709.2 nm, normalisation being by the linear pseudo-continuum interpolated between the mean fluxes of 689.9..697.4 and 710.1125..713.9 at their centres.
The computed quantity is -0.032 mag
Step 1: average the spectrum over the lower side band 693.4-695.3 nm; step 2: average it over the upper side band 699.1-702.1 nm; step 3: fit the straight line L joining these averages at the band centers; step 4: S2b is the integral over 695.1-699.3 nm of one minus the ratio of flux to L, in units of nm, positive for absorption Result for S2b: 0.40 nm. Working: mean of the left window 22.6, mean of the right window 22.6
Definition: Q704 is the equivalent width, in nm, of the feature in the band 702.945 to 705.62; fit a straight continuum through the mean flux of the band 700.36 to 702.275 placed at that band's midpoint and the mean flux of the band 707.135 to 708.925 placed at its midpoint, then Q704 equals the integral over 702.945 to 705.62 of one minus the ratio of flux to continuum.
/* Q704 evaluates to 0.059 nm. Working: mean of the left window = 22.6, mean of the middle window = 21.8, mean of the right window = 22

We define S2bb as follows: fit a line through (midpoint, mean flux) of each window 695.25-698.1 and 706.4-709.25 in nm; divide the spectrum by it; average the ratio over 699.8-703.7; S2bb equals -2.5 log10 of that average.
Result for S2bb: -0.09 mag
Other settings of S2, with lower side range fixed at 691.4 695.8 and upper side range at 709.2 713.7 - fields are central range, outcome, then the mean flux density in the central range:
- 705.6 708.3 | -0.09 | 22.7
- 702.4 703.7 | -0.05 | 22.8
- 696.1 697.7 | 0.20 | 19.3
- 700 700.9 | -0.02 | 22.4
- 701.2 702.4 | -0.05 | 22.9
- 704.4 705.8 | -0.02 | 22.3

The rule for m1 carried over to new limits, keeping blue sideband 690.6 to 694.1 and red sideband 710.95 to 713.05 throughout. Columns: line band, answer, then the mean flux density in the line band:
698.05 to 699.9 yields -0.02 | 22.5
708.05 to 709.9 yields 0.03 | 21.7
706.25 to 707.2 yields -0.04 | 23.2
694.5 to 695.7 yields -0.02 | 22.5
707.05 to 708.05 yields 0.05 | 21.3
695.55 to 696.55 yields 0.21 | 18.2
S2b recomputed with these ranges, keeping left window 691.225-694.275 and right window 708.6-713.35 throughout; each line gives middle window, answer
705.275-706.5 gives -0.099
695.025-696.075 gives 0.107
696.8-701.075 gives -0.010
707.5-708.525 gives 0.019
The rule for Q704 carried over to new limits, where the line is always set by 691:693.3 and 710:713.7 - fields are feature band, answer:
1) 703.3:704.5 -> 0.05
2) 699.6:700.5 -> 0.00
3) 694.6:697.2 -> 0.30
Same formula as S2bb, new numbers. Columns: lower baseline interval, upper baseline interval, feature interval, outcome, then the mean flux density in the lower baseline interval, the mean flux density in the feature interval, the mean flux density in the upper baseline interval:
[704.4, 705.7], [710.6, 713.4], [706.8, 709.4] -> 0.02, 22.3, 21.9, 22.3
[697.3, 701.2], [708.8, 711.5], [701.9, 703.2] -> -0.06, 22.4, 23.5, 21.6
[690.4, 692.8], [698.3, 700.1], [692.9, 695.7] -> -0.02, 21.8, 22.5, 22.5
